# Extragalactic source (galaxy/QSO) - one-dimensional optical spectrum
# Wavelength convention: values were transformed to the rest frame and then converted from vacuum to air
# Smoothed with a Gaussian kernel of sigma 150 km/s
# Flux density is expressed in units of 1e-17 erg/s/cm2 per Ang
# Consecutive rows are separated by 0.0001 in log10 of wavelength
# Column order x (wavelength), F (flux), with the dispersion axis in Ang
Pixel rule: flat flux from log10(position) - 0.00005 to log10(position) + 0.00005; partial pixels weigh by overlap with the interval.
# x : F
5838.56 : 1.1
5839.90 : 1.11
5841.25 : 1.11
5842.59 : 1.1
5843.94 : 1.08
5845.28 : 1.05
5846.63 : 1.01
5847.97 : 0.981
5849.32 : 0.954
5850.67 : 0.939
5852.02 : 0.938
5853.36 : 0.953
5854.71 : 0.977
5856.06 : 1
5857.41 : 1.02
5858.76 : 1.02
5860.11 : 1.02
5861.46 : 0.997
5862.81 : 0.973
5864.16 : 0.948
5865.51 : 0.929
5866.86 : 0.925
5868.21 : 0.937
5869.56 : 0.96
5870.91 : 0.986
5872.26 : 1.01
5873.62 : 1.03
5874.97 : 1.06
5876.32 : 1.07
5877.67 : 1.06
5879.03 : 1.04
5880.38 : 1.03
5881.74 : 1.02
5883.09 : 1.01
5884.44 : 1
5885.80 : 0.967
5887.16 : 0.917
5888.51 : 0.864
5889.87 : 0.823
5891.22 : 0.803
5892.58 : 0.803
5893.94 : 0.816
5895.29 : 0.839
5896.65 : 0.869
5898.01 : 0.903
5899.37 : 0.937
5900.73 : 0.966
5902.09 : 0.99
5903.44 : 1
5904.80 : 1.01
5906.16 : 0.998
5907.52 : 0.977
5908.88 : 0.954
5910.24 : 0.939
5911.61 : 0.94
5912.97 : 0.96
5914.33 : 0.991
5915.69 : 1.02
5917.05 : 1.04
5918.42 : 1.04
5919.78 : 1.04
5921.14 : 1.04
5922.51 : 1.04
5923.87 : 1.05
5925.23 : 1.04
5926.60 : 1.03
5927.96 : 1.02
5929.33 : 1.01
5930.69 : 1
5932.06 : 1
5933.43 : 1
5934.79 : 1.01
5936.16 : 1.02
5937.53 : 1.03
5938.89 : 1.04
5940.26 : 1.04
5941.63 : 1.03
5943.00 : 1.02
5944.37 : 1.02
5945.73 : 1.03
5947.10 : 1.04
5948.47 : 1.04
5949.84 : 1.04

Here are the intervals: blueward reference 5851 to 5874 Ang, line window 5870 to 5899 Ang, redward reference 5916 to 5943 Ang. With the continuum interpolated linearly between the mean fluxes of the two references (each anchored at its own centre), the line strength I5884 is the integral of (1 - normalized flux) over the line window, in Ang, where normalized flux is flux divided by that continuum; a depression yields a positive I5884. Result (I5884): 1.3 Ang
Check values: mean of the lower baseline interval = 0.976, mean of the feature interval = 0.948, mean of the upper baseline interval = 1.03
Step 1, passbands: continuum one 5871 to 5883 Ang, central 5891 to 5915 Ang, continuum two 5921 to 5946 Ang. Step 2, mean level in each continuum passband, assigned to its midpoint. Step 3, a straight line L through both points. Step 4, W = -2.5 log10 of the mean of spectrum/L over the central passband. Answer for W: 0.11 mag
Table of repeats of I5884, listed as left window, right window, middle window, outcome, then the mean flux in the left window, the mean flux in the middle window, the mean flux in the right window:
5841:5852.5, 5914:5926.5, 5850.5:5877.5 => 0.88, 1.02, 0.987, 1.03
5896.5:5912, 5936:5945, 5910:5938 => -0.45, 0.96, 1.01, 1.03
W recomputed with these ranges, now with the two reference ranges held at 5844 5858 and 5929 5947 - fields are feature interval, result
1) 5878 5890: 0.03 mag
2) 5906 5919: 0.03 mag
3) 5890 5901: 0.17 mag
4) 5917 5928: -0.03 mag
